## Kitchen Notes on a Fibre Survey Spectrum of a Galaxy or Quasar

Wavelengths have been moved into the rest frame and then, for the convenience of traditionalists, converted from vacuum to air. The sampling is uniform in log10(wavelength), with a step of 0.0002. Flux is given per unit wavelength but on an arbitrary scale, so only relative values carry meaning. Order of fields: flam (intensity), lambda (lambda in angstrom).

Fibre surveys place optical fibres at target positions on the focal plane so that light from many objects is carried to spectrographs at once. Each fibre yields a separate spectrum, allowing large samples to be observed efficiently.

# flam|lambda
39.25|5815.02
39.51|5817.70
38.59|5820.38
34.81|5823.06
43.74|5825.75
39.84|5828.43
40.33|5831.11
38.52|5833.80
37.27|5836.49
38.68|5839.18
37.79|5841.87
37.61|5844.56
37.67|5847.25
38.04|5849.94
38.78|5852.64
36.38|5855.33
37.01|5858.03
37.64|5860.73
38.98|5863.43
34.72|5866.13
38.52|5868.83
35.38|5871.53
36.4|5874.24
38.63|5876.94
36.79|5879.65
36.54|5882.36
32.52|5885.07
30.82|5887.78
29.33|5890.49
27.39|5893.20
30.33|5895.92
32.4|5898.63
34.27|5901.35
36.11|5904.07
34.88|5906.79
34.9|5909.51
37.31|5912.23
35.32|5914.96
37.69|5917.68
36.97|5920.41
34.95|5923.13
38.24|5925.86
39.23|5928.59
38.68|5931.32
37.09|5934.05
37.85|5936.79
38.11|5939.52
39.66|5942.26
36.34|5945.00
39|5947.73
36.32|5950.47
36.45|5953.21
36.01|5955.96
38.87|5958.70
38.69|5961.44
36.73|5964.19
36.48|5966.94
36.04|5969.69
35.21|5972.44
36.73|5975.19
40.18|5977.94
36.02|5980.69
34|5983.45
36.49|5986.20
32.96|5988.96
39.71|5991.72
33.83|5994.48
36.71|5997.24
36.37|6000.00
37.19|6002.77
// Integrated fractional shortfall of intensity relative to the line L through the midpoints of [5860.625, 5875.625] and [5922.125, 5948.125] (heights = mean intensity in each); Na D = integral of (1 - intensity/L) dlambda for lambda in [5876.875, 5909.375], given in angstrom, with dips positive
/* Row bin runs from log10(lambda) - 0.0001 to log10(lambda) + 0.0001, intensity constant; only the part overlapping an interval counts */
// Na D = 3.6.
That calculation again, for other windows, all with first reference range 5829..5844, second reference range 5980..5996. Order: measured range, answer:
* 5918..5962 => -1.4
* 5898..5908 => 0.7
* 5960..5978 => -0.5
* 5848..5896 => 3.1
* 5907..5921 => 0.3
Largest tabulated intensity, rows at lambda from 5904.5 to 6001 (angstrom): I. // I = 40.18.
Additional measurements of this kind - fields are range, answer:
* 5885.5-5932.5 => 39.23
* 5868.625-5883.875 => 38.63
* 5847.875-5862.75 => 38.78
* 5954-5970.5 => 38.87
